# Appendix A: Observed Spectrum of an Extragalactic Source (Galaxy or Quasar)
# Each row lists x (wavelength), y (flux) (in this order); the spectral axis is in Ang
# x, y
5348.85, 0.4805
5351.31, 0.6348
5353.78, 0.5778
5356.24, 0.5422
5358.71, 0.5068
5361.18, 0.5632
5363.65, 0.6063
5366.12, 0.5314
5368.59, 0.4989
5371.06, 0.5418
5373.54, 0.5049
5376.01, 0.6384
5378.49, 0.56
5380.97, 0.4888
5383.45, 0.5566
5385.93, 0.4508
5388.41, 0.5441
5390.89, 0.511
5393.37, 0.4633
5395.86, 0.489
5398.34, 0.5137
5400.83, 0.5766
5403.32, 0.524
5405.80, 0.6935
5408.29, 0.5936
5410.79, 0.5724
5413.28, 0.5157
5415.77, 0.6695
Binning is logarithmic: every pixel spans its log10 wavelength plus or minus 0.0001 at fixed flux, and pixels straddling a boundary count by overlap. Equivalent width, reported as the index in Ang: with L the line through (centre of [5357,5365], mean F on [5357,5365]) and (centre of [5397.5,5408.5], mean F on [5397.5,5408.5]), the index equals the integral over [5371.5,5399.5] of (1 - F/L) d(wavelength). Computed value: 2.5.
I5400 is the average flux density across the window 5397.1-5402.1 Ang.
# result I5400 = 0.545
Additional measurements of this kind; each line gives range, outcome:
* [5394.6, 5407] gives 0.559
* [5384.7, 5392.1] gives 0.502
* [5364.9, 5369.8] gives 0.515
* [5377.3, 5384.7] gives 0.535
